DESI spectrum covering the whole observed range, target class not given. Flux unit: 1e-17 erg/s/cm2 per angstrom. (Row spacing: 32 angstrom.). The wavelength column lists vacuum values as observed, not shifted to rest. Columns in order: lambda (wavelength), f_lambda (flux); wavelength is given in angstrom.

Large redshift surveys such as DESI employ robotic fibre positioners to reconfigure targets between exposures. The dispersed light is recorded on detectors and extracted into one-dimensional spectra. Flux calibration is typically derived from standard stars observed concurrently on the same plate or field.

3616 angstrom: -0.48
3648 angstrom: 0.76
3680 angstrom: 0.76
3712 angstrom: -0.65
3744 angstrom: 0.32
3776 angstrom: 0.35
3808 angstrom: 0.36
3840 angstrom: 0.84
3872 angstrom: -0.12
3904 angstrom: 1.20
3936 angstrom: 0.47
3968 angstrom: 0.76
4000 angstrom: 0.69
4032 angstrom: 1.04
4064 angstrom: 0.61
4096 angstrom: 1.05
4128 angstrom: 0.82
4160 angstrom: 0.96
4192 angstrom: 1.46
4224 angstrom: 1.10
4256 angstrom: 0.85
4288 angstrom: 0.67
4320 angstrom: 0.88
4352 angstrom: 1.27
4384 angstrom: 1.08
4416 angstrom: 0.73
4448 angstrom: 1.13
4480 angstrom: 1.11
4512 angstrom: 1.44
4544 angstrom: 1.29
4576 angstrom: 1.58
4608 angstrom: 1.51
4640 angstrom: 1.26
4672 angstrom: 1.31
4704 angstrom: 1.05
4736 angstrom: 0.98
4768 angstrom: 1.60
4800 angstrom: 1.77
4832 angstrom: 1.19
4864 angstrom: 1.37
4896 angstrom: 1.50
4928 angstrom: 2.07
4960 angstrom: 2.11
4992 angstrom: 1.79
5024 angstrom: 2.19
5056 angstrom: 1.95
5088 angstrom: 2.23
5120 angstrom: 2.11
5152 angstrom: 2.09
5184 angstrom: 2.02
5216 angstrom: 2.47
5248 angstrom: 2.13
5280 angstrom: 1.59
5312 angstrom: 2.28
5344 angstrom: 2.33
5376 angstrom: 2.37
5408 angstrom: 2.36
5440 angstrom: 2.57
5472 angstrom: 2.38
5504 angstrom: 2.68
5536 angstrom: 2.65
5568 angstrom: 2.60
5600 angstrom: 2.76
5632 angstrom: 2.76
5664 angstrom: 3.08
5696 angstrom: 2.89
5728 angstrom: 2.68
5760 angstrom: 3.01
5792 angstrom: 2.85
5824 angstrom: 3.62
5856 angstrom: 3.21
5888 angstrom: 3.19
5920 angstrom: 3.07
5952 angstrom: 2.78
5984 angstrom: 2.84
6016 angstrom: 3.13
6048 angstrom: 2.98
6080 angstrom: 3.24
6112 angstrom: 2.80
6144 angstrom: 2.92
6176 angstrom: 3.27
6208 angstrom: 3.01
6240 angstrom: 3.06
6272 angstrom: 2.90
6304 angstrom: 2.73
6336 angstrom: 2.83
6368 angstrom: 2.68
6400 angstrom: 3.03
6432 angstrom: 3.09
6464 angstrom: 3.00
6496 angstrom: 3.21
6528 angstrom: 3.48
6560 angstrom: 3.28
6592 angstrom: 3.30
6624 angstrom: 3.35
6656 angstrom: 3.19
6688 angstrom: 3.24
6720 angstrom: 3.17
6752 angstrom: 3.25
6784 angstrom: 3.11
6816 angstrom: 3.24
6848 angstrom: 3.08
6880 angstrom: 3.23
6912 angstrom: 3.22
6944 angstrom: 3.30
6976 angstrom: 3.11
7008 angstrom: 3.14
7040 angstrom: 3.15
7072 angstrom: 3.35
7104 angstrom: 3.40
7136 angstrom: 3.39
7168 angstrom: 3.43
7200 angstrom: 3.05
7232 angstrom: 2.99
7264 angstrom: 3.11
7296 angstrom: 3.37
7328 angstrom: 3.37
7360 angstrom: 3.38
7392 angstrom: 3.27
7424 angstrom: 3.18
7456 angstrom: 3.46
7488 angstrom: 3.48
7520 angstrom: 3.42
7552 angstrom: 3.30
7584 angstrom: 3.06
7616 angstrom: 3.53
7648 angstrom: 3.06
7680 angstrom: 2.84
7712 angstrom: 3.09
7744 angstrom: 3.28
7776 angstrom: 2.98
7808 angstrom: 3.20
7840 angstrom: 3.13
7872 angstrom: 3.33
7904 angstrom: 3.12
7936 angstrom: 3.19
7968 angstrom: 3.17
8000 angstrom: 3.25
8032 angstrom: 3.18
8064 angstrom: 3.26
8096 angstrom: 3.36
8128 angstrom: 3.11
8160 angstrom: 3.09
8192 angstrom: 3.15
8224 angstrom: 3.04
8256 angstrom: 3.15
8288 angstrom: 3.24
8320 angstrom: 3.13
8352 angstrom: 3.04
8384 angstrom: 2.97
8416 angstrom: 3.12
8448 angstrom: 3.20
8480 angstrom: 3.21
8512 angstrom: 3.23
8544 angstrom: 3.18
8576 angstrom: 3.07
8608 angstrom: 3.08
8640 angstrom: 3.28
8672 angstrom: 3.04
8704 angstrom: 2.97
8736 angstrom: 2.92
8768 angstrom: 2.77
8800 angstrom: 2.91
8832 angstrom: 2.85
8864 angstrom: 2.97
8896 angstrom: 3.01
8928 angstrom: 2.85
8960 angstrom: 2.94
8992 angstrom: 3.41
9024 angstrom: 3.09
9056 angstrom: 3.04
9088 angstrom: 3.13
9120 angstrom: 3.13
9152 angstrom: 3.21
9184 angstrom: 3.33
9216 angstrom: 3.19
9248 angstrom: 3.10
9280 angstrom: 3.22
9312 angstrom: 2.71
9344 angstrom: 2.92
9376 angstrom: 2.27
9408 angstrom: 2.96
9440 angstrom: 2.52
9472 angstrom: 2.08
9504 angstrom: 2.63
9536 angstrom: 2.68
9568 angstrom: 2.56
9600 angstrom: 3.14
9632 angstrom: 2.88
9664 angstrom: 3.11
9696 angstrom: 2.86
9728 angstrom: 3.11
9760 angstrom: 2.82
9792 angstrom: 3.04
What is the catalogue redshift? 0.228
